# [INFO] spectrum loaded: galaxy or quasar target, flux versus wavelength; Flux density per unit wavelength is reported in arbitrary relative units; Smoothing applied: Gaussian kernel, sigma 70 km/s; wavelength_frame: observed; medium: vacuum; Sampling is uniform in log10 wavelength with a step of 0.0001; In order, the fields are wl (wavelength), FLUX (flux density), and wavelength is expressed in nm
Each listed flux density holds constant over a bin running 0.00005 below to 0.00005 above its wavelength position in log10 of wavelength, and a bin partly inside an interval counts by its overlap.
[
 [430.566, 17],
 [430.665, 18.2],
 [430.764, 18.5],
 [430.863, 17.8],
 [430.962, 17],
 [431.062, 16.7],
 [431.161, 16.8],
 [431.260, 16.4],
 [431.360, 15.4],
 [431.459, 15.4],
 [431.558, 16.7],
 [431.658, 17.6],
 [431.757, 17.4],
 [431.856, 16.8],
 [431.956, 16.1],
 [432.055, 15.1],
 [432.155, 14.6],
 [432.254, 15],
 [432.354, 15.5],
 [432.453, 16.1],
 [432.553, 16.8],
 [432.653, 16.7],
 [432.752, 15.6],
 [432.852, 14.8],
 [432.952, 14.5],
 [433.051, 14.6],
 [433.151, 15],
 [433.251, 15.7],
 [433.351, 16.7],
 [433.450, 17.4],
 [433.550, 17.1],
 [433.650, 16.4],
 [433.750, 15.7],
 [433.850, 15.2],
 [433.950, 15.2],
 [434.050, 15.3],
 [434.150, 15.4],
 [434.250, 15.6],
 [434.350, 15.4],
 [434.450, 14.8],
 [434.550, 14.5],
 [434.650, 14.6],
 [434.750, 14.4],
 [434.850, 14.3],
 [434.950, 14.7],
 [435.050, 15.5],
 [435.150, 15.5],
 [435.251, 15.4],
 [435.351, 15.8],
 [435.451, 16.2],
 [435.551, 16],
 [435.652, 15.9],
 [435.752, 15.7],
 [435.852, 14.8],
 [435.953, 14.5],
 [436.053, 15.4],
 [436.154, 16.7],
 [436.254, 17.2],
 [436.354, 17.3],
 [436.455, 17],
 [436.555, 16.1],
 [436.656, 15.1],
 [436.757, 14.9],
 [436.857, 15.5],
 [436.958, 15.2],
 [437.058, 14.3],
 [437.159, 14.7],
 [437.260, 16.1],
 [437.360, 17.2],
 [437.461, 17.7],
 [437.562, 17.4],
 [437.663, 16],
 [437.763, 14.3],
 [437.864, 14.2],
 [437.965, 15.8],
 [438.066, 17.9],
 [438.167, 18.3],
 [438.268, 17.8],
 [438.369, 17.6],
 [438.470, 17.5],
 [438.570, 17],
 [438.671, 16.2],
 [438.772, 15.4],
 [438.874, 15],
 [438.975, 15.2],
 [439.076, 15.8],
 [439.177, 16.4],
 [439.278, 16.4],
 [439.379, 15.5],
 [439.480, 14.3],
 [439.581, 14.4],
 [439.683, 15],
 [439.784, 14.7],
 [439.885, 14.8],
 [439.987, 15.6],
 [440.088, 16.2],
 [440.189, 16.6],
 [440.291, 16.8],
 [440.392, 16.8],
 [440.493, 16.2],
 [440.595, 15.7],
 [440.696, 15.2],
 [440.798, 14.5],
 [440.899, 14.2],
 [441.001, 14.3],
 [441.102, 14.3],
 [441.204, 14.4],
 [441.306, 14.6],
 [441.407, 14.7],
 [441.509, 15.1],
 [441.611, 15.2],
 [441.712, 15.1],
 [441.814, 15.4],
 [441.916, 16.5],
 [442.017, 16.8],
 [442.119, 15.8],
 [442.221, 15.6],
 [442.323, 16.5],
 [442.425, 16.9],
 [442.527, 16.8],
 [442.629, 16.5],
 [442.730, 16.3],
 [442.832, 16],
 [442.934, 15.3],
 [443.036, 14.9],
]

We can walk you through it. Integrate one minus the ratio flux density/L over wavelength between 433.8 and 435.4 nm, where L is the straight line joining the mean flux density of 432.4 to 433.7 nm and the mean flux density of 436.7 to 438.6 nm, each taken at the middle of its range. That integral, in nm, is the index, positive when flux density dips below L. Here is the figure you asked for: 0.10 nm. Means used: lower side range 16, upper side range 16.3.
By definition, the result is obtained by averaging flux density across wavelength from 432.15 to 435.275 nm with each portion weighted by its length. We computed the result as 15.4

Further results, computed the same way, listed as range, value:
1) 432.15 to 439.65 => 15.8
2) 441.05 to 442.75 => 15.7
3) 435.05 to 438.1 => 15.8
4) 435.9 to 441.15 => 15.8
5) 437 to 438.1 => 15.9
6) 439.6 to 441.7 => 15.2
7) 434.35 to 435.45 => 15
